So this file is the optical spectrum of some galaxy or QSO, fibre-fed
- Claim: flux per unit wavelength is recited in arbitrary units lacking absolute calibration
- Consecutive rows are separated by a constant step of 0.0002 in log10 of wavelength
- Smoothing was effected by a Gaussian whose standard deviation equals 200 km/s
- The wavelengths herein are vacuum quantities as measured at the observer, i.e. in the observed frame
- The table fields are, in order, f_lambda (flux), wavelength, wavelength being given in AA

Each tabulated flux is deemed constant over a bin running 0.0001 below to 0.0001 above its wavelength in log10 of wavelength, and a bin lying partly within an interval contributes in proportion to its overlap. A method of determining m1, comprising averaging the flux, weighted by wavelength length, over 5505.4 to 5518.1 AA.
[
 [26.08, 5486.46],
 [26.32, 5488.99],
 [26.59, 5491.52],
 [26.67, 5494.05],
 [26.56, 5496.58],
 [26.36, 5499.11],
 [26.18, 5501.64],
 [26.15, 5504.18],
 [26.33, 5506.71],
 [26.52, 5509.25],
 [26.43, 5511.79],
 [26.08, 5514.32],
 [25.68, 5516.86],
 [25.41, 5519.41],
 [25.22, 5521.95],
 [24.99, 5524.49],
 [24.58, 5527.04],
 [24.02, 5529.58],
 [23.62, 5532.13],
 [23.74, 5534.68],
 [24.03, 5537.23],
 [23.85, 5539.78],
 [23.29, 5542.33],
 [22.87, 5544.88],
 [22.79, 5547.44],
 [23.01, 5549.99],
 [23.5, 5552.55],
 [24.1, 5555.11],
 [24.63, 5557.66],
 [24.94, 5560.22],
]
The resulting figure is 26.2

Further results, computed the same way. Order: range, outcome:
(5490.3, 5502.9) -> 26.5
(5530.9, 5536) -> 23.7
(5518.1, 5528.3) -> 25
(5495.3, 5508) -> 26.3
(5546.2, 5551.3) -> 22.9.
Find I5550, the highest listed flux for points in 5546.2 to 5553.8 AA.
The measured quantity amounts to 23.5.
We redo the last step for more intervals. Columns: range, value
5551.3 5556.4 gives 24.1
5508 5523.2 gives 26.52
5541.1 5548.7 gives 23.29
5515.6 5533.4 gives 25.68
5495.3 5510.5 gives 26.56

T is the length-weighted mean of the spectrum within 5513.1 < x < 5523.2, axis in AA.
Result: 25.6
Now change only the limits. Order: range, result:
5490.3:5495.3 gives 26.6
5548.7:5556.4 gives 23.6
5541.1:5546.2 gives 23.1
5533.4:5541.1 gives 23.9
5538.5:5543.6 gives 23.6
